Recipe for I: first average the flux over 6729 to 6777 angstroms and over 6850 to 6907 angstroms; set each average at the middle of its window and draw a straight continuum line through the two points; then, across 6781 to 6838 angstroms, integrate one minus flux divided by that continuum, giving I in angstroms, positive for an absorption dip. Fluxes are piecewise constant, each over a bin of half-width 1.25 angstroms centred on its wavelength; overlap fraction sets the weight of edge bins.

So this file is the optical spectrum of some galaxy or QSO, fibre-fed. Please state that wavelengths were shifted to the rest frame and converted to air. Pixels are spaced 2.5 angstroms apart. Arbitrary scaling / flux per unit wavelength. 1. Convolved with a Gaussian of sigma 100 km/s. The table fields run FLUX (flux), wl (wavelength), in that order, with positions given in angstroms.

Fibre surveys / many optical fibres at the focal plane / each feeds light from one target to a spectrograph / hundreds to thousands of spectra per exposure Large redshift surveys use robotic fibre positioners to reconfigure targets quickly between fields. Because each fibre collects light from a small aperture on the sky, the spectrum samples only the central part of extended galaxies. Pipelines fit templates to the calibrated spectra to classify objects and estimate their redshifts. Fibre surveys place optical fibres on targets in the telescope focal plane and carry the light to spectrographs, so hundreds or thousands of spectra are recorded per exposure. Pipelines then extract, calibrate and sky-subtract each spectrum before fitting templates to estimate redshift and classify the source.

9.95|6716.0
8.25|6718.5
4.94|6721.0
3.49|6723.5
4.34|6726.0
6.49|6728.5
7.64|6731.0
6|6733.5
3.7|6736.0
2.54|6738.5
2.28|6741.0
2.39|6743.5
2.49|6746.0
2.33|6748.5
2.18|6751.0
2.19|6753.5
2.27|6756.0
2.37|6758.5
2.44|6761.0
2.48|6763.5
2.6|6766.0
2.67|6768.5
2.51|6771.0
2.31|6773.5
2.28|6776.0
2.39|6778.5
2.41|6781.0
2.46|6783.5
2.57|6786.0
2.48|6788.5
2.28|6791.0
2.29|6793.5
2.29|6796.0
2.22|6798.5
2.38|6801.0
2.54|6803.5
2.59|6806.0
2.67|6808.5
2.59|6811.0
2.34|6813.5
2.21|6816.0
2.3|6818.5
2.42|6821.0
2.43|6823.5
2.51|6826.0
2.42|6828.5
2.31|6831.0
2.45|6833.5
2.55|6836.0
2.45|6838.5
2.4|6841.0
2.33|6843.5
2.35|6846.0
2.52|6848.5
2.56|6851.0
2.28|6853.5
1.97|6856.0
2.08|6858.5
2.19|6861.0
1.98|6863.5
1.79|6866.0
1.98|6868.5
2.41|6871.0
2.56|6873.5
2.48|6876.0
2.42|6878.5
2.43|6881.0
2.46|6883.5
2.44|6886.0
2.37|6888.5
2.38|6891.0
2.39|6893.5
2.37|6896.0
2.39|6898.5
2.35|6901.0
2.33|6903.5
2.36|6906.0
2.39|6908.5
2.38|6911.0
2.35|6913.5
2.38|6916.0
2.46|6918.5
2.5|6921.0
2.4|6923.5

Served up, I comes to 5.40 angstroms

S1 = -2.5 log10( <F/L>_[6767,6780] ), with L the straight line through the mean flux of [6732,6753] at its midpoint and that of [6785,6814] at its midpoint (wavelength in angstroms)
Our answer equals 0.11 mag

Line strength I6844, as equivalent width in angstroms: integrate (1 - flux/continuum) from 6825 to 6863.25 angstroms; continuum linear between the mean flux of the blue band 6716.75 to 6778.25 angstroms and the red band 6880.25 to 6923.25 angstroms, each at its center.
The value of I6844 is 6.3 angstroms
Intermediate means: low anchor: 3.5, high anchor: 2.4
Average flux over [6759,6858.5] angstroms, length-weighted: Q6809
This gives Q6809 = 2.41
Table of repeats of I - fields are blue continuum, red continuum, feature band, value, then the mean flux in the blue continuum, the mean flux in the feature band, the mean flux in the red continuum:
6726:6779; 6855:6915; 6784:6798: 2.4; 3.11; 2.38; 2.3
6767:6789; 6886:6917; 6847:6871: 2.4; 2.45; 2.17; 2.37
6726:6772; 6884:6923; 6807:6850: 5.7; 3.23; 2.43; 2.39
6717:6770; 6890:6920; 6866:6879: 1.6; 3.65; 2.31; 2.38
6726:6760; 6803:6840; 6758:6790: 6.3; 3.48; 2.46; 2.45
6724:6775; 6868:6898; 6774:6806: 6.2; 3.21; 2.39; 2.4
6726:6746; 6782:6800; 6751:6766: 4.9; 4.31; 2.36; 2.37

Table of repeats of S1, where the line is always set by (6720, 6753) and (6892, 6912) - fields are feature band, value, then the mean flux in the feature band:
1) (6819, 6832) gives 0.26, 2.41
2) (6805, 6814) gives 0.24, 2.56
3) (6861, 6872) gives 0.30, 2.05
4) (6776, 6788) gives 0.38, 2.44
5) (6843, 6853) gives 0.17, 2.44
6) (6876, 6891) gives 0.05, 2.42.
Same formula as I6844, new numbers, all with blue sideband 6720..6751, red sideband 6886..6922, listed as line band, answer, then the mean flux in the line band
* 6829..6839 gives 1.99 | 2.44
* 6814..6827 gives 3.28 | 2.37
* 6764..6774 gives 3.07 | 2.54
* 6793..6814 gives 5.58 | 2.44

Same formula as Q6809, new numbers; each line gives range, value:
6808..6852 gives 2.43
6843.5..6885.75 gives 2.28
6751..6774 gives 2.42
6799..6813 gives 2.52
